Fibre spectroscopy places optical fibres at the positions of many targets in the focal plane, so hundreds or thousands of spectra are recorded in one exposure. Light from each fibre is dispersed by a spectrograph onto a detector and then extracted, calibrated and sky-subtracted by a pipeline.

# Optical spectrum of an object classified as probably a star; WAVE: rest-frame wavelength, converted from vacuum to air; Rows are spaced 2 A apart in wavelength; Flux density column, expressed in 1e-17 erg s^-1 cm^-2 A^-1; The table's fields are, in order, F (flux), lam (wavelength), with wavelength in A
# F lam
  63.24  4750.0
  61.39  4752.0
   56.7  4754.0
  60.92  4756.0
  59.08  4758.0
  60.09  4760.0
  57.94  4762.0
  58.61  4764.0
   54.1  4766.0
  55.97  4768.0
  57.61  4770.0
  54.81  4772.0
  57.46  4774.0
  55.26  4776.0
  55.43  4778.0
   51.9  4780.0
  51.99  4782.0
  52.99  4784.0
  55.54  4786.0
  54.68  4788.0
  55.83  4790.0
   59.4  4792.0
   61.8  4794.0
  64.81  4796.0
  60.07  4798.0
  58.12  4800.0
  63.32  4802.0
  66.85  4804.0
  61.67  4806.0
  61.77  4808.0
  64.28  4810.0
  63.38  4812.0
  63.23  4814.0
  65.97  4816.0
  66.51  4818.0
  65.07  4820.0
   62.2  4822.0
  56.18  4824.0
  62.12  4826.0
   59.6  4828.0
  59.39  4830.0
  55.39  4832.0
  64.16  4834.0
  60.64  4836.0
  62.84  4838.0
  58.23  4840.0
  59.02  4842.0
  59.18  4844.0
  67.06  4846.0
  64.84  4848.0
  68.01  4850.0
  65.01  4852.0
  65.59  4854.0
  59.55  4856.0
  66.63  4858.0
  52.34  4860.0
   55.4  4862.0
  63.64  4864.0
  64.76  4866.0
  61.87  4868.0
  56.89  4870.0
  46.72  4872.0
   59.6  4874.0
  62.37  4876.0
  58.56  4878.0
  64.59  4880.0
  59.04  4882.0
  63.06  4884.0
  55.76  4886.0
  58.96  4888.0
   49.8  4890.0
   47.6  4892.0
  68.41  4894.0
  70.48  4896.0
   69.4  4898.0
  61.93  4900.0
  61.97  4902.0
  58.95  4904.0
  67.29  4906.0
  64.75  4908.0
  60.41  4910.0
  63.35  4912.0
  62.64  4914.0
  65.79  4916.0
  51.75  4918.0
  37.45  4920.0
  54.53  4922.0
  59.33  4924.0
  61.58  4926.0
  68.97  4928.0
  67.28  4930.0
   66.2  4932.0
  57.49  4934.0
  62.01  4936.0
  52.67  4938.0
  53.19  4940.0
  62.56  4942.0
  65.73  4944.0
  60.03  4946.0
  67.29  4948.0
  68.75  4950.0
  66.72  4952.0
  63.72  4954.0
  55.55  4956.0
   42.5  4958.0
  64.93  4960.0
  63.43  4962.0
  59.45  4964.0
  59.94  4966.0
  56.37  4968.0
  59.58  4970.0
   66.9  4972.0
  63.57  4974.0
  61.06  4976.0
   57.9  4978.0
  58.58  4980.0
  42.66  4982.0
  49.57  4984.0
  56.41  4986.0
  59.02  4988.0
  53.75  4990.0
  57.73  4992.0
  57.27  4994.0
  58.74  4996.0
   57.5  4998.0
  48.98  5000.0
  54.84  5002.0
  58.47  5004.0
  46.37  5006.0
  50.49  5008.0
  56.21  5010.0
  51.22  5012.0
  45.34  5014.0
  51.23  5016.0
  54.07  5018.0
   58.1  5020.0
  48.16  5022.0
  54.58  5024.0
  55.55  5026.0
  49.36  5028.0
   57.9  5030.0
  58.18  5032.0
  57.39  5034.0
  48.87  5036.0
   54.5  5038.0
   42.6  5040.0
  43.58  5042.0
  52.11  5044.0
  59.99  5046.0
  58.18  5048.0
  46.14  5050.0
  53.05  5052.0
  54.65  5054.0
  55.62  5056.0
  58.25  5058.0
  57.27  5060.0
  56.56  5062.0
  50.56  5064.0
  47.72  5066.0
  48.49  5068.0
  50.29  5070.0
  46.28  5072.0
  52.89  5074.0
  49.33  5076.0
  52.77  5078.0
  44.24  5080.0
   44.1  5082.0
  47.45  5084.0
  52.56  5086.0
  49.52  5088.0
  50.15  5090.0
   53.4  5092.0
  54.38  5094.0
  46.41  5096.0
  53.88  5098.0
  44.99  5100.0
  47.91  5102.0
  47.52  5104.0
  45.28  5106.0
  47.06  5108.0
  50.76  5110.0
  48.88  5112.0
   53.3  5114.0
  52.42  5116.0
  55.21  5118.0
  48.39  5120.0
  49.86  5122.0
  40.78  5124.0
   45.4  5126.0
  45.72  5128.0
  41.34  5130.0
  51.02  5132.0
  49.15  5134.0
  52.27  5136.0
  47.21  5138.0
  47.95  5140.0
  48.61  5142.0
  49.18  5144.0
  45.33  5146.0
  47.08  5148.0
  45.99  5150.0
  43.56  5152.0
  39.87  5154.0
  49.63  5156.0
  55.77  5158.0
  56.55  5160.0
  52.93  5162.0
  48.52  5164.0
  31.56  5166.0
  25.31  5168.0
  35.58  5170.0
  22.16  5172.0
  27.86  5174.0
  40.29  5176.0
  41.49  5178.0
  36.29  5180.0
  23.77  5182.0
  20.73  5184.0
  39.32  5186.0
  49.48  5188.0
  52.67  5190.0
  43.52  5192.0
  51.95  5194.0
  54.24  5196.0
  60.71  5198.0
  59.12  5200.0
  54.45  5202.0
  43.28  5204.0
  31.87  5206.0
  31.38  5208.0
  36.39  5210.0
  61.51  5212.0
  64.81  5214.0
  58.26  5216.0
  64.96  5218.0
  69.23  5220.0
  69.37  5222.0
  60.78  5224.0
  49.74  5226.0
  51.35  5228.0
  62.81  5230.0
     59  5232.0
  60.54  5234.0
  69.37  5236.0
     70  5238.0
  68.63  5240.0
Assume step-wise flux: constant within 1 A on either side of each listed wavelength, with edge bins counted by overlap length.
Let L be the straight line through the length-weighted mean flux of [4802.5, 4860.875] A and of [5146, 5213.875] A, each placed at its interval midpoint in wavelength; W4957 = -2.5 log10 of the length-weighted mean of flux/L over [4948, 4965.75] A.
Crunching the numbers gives -0.10 mag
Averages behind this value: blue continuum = 62.3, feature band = 61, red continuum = 43.2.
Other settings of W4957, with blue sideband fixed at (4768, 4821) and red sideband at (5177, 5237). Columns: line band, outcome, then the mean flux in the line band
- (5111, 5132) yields 0.10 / 48.3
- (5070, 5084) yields 0.11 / 48.4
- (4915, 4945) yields -0.04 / 59.1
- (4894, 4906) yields -0.14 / 65.1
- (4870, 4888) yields -0.02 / 58.6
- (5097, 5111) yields 0.11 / 48.2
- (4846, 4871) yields -0.07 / 62.2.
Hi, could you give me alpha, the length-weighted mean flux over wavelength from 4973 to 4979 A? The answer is 60.8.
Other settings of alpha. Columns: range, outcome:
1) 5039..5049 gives 51.3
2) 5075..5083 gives 47.6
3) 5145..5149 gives 46.2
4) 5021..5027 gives 52.8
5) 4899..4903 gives 62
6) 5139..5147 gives 47.8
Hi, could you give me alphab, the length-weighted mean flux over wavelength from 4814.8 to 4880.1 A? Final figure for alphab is 61.2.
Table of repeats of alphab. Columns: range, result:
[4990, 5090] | 52.3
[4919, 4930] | 57.4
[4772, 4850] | 60.2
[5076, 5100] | 49.7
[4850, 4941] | 60.2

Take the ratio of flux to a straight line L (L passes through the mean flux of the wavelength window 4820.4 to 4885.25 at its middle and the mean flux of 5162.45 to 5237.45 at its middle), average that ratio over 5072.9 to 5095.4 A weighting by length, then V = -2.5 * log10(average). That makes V 0.05 mag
